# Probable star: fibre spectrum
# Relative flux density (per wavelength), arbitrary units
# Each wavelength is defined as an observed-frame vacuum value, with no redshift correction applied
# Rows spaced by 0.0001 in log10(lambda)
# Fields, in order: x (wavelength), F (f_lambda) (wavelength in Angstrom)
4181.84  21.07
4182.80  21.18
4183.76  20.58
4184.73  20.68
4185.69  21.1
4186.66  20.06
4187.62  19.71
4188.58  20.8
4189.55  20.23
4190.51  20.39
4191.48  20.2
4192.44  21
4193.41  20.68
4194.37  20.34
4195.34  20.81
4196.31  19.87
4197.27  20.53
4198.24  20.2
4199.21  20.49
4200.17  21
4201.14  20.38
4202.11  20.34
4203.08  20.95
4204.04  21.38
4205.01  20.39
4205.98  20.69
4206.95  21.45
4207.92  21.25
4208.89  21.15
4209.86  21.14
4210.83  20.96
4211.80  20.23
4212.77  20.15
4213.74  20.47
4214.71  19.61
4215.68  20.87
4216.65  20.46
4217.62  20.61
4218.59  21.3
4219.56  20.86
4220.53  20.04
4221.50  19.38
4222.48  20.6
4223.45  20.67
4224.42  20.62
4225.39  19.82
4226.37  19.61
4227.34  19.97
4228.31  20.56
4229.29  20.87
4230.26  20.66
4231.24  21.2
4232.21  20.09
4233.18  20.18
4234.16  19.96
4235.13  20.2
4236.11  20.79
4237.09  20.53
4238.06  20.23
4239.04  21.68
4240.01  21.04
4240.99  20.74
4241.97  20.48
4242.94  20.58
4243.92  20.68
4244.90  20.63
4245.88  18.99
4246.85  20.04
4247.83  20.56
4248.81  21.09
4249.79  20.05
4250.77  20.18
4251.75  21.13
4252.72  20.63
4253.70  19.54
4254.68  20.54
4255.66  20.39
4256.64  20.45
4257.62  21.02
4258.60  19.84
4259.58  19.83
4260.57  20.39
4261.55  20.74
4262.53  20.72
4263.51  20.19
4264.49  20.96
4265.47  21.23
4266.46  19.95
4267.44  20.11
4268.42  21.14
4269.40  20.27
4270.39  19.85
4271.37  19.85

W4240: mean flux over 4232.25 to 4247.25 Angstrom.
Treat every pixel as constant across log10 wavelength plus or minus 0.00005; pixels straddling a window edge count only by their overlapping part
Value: 20.4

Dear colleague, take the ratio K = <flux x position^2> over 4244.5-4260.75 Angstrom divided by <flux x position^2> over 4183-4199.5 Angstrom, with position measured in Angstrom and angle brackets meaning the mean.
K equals 1.0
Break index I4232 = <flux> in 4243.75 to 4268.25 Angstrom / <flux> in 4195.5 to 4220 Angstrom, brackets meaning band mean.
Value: 0.99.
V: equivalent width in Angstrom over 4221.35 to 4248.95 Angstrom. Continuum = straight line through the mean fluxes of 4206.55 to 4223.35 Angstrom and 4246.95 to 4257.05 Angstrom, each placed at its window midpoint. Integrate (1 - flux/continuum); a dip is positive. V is 0.1 Angstrom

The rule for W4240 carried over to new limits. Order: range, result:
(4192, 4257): 20.5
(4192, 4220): 20.7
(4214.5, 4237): 20.4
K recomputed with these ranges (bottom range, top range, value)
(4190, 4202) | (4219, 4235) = 1.01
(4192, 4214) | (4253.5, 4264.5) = 1.01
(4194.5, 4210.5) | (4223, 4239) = 1.00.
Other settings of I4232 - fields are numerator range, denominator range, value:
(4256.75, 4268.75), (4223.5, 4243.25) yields 1.00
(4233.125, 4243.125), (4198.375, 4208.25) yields 0.99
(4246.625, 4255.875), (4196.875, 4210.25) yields 0.98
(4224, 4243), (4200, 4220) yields 0.99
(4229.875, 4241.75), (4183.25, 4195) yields 1.01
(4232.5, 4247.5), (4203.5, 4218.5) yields 0.99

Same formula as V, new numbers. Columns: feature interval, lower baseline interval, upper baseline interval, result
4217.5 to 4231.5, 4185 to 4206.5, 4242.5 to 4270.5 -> 0.0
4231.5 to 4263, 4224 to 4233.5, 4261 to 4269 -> 0.1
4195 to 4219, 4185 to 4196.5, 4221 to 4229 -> -0.4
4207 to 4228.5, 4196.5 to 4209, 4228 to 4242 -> 0.2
